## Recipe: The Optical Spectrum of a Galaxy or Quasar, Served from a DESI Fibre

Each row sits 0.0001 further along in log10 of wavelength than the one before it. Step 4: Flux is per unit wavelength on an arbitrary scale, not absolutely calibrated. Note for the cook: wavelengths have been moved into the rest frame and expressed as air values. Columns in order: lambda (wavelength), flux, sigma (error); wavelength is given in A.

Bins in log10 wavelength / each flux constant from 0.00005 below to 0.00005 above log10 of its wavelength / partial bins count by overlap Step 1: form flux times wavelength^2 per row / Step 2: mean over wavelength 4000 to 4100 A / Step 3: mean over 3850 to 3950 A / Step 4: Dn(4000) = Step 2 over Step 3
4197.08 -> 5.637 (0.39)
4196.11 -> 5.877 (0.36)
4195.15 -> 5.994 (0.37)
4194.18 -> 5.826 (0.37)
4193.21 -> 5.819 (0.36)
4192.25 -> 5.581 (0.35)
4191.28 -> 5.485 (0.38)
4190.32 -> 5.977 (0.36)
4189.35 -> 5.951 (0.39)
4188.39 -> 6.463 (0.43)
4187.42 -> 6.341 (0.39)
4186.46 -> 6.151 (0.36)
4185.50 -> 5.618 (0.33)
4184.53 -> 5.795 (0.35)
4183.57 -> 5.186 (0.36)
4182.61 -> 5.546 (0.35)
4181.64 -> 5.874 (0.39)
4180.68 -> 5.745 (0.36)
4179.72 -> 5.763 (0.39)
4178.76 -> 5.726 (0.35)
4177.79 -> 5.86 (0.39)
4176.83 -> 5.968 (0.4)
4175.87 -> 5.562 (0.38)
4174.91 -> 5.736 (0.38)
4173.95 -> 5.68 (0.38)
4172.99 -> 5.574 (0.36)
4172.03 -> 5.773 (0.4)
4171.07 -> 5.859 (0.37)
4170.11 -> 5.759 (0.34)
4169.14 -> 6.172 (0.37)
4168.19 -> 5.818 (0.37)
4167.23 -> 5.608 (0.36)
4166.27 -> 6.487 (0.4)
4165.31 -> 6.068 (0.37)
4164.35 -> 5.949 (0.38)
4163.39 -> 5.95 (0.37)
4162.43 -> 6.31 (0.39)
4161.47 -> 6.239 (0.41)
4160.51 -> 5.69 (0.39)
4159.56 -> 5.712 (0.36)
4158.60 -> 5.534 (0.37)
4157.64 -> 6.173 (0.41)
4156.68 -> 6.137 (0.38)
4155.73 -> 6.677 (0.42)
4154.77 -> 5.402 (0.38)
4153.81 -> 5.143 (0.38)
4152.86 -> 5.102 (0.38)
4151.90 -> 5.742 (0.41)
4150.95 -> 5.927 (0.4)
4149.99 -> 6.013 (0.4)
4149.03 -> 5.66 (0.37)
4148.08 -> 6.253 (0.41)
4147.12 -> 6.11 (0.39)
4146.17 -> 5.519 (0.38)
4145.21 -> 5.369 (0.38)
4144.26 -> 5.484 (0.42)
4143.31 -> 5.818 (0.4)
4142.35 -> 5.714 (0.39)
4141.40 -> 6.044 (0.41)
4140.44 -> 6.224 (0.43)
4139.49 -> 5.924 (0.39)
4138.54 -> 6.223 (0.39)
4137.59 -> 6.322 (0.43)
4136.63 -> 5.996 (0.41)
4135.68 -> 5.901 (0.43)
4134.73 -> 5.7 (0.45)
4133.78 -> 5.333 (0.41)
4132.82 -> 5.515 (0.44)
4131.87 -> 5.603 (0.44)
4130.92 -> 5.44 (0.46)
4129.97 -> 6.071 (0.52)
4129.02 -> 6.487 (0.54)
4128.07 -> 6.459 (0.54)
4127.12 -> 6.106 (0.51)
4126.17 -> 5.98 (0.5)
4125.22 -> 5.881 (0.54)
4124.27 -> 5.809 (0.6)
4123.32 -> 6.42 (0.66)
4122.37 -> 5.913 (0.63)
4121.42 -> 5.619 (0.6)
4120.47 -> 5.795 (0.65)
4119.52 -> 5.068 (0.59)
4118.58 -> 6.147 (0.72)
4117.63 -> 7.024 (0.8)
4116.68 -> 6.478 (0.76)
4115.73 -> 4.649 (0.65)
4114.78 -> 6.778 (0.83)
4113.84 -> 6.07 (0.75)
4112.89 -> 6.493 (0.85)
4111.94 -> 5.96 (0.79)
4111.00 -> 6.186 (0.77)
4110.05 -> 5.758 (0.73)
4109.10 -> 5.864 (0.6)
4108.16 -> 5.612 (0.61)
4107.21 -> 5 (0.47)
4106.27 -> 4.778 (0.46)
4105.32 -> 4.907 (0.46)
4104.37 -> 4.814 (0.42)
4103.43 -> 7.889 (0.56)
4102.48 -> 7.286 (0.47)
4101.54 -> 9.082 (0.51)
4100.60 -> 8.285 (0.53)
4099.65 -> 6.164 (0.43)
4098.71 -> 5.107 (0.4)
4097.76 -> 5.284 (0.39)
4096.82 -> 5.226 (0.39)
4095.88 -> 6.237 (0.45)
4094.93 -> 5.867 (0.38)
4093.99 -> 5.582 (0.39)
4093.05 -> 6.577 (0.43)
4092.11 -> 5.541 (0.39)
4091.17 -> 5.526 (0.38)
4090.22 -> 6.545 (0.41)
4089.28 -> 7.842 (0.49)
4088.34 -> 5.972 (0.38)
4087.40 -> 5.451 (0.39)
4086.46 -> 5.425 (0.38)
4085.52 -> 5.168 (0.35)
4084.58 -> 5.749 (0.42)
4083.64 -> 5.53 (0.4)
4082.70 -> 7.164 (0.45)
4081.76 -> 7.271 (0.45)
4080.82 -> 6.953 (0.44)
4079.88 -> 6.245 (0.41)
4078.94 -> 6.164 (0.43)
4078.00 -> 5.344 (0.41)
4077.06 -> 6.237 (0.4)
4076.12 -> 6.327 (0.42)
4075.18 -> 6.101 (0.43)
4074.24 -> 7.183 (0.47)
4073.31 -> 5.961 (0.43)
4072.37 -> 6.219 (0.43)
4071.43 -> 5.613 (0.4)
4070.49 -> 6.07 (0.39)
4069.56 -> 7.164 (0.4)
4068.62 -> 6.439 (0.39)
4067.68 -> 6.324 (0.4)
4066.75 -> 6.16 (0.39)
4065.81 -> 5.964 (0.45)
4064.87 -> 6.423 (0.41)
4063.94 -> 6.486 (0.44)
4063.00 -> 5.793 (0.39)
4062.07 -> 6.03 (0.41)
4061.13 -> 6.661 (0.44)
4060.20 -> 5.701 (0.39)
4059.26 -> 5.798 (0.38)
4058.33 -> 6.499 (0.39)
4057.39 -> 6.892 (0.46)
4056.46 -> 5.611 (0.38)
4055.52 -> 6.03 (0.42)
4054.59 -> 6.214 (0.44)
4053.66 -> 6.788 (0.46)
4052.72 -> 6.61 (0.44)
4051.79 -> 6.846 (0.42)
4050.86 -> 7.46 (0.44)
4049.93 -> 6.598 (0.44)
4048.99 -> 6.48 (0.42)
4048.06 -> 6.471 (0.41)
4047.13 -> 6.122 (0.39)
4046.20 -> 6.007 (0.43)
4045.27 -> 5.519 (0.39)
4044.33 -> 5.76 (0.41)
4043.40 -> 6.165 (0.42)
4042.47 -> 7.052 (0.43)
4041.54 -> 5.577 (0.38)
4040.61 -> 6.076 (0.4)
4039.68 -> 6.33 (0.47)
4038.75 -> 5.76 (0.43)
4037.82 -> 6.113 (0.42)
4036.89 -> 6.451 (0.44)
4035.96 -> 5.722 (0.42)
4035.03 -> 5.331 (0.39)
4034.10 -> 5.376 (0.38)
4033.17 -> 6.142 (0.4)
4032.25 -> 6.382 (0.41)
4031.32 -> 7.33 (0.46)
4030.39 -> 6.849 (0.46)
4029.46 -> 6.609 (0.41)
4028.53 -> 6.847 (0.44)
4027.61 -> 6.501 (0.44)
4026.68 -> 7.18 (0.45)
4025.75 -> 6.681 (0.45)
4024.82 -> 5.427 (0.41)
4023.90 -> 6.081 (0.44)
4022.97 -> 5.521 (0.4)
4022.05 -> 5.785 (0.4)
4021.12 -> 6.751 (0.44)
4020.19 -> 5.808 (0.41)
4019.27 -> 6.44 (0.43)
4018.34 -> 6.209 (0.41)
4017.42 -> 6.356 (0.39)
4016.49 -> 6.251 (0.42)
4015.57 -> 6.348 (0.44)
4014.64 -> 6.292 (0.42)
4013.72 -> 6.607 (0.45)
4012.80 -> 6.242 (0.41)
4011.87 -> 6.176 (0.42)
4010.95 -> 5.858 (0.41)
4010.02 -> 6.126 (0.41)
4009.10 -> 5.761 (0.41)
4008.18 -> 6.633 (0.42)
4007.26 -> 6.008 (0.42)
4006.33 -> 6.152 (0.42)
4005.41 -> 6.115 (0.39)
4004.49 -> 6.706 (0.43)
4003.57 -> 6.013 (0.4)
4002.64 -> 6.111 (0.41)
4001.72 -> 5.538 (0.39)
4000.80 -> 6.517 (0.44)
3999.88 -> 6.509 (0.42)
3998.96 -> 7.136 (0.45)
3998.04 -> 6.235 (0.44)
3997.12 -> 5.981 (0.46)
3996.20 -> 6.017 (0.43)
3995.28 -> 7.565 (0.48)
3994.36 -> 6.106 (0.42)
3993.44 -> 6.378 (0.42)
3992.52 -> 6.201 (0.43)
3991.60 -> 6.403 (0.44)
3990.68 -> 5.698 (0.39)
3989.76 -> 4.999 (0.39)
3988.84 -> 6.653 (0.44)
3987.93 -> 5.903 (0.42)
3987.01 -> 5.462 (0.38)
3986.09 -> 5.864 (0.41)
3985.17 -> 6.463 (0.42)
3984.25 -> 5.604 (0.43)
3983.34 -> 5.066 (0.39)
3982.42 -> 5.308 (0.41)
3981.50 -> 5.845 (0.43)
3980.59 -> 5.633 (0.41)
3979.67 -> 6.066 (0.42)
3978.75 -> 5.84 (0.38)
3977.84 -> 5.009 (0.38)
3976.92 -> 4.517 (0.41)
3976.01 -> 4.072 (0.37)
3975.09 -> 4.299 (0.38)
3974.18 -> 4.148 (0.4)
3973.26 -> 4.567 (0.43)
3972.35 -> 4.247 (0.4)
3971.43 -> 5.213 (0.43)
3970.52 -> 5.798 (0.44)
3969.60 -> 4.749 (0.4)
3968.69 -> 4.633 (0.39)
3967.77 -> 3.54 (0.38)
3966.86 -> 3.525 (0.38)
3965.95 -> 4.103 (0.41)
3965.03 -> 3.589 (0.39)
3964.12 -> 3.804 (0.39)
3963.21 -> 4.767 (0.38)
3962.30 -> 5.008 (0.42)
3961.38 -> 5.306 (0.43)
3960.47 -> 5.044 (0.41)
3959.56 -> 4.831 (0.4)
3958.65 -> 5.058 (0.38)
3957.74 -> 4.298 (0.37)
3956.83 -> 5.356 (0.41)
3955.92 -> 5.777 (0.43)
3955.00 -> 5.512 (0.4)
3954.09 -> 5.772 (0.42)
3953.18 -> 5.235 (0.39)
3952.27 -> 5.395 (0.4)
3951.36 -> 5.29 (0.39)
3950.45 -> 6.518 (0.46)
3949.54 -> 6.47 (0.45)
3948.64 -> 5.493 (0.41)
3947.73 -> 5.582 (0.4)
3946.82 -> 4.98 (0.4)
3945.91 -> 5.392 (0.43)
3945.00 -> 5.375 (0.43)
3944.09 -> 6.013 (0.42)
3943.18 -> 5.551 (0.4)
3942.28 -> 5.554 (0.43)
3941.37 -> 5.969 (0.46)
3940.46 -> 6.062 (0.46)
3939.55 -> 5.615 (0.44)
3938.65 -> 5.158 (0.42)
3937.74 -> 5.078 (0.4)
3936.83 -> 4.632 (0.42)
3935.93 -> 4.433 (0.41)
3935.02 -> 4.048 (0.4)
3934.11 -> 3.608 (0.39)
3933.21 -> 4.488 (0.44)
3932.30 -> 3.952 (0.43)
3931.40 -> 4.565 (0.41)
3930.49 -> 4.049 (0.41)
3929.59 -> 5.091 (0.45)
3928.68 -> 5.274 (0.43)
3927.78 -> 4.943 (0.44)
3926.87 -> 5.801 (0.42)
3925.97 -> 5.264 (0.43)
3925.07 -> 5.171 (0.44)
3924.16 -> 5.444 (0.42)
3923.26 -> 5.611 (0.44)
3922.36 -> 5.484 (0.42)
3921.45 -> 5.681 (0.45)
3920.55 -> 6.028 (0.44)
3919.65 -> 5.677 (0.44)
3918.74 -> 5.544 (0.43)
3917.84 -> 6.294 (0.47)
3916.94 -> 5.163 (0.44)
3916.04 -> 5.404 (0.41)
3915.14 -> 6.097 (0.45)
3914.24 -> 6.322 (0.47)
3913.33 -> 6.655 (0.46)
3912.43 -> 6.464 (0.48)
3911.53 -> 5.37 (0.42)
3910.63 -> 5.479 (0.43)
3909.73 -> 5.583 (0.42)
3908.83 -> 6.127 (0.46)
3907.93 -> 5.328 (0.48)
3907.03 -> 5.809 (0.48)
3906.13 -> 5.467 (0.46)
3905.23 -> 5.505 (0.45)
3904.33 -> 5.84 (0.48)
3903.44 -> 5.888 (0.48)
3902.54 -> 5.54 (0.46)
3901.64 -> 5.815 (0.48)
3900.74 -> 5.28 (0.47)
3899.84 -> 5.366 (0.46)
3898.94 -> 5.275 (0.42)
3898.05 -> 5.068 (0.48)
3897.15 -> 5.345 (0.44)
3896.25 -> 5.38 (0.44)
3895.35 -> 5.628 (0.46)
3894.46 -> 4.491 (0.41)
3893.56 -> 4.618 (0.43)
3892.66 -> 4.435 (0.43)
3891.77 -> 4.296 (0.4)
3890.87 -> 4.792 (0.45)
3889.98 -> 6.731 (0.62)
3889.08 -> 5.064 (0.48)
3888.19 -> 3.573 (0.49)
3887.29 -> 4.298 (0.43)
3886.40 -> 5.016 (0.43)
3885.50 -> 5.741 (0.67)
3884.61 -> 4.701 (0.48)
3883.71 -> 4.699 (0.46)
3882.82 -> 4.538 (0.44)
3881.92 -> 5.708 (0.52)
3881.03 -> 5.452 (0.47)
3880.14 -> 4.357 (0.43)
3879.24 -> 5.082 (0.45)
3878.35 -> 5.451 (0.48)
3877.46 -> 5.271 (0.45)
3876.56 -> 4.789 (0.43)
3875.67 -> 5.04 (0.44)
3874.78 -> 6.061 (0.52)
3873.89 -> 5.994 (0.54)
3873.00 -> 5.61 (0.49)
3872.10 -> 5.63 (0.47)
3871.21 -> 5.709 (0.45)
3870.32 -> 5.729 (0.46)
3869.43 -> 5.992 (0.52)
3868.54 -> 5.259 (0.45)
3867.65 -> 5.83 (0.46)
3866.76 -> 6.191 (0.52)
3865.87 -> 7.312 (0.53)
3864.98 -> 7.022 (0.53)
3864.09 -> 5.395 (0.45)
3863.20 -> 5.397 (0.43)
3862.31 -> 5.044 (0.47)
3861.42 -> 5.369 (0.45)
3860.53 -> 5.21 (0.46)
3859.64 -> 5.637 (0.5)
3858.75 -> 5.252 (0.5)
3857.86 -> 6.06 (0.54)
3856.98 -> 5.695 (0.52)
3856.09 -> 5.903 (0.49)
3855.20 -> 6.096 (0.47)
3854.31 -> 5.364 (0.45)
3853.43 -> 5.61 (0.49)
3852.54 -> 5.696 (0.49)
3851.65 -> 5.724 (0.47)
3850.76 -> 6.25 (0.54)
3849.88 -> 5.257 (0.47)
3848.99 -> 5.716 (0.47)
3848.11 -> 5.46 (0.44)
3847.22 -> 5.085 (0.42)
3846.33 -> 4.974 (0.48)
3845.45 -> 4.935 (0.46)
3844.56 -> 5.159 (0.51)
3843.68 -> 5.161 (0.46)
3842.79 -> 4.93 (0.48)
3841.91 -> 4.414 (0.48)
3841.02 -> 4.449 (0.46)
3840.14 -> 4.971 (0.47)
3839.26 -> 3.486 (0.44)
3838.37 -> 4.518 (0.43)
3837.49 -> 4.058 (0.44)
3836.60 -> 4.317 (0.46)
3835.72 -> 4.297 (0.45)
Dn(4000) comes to 1.23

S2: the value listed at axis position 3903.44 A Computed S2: 5.888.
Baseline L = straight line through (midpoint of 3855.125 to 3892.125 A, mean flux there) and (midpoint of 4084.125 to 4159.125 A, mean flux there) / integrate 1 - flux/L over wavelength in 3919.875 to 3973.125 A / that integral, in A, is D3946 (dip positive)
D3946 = 4.8 A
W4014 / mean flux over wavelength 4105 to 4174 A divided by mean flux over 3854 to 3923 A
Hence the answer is 1.1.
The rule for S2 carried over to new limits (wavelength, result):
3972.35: 4.247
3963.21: 4.767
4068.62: 6.439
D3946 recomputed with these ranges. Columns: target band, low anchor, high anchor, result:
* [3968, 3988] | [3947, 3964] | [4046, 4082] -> 1.4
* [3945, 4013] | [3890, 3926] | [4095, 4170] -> 1.8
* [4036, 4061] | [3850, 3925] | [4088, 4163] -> -1.9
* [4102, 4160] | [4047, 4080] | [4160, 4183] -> 1.4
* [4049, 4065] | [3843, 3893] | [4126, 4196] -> -1.9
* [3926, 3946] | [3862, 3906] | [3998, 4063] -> 2.3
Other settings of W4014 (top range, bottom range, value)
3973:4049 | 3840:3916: 1.11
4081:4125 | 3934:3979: 1.21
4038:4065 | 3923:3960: 1.20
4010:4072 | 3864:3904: 1.17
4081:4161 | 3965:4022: 1.04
